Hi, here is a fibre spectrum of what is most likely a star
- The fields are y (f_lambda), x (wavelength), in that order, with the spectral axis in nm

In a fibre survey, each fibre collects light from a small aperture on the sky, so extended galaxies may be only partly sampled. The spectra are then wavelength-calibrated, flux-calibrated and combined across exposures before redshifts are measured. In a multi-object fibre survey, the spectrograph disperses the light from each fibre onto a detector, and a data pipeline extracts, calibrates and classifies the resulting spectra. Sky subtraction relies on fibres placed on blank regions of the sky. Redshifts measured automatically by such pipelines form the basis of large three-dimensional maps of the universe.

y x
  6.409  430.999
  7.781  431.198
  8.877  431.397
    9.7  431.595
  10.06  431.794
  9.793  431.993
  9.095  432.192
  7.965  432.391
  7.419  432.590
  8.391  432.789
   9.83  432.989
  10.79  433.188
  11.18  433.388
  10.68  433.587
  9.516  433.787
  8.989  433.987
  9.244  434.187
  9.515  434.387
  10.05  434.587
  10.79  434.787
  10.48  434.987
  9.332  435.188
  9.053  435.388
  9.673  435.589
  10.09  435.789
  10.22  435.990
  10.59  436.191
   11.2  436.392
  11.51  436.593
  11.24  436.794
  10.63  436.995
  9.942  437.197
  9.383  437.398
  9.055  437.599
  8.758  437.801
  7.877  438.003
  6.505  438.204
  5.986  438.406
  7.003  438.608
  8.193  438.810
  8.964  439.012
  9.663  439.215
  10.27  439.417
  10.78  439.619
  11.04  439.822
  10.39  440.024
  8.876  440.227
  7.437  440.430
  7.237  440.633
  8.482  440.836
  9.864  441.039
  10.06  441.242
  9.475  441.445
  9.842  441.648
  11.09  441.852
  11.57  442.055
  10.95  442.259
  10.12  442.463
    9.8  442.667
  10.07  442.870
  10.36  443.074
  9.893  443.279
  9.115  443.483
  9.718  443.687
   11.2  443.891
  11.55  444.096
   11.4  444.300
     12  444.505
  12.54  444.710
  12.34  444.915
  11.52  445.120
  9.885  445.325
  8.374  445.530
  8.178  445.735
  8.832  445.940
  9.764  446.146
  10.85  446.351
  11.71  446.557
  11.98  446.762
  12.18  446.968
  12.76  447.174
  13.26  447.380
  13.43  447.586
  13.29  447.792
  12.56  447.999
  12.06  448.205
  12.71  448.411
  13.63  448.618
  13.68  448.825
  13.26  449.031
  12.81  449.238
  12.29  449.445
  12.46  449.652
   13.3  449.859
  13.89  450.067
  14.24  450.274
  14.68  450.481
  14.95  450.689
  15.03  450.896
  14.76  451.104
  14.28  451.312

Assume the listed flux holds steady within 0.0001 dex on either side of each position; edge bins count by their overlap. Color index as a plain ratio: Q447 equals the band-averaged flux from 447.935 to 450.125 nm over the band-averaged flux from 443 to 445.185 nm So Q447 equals 1.2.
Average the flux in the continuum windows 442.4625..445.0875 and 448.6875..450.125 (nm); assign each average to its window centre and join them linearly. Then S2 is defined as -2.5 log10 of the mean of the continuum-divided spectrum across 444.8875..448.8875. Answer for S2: 0.04 mag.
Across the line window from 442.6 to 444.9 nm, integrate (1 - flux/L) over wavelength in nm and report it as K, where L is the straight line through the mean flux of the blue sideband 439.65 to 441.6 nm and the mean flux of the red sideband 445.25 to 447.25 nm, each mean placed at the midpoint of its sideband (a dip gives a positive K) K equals -0.19 nm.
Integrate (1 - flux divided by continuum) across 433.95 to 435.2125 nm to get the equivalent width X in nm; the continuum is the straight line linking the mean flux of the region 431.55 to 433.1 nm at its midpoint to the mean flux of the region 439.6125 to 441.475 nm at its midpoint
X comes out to -0.10 nm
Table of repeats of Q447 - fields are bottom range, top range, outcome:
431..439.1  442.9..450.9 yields 1.28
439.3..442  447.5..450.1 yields 1.35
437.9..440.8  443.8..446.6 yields 1.25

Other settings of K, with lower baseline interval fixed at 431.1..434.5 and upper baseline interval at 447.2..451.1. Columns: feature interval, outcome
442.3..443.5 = 0.189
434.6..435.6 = 0.002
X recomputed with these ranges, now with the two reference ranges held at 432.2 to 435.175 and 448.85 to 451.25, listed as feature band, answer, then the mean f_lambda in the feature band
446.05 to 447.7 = 0.12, 12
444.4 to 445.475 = 0.08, 11.5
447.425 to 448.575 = 0.03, 12.9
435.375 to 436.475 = 0.00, 10.2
